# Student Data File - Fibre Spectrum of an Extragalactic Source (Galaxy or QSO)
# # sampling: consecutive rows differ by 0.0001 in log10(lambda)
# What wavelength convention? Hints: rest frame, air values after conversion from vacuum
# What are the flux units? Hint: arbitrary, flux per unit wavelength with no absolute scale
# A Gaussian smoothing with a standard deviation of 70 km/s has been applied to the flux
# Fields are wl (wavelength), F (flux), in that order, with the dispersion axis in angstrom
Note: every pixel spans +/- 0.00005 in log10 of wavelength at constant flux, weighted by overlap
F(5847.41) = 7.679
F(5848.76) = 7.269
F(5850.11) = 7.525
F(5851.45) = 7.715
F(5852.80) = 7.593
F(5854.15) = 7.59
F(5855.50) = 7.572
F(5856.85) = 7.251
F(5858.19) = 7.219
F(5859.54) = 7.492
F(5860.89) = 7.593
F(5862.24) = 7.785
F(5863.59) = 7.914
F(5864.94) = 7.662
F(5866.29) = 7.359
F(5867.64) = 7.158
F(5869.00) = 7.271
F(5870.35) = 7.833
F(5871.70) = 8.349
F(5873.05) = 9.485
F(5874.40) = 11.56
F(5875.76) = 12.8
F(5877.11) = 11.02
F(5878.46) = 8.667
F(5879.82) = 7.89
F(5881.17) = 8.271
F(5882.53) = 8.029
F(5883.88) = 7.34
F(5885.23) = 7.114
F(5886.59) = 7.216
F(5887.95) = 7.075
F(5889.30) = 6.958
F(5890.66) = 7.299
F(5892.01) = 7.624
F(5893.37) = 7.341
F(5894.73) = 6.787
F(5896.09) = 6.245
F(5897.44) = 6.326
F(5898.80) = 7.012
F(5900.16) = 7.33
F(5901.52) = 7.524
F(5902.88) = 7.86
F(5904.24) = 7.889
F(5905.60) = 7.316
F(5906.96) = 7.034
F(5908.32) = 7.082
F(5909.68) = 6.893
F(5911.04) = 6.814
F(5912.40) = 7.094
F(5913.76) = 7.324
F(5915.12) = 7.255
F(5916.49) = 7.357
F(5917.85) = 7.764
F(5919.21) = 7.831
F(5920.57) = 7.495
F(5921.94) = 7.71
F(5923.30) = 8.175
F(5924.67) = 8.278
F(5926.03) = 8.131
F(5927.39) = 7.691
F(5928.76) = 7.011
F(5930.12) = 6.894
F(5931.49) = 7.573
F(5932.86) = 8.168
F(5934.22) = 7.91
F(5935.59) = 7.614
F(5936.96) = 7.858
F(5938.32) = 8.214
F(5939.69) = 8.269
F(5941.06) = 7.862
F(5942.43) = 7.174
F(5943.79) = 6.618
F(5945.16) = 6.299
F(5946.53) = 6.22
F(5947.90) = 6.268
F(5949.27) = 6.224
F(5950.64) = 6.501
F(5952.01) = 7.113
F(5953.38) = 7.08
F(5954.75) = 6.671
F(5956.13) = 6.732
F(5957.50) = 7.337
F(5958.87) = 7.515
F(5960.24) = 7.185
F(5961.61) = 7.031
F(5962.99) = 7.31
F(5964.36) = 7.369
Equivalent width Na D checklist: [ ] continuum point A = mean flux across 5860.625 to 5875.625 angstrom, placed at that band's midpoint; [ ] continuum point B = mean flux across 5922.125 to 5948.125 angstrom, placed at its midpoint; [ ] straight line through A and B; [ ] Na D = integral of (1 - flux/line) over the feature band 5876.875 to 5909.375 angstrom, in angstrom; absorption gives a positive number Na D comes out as 2.4 angstrom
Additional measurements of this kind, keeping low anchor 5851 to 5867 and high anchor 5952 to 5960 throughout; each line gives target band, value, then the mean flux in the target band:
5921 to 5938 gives -1.3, 7.76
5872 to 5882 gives -3.2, 9.86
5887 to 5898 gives 0.6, 6.97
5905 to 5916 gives 0.3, 7.1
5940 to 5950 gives 0.6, 6.73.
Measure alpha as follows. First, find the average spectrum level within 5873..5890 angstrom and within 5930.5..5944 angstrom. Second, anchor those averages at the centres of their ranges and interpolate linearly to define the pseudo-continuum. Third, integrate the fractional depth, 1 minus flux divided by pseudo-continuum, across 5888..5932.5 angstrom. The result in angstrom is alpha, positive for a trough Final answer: 4.6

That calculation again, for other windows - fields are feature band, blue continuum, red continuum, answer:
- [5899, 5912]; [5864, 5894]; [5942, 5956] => 0.6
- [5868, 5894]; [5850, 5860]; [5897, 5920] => -3.4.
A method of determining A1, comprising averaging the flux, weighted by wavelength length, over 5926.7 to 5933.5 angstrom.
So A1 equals 7.46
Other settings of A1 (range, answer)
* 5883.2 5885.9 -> 7.26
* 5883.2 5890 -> 7.14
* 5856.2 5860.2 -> 7.33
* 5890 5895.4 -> 7.26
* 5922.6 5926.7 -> 8.2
